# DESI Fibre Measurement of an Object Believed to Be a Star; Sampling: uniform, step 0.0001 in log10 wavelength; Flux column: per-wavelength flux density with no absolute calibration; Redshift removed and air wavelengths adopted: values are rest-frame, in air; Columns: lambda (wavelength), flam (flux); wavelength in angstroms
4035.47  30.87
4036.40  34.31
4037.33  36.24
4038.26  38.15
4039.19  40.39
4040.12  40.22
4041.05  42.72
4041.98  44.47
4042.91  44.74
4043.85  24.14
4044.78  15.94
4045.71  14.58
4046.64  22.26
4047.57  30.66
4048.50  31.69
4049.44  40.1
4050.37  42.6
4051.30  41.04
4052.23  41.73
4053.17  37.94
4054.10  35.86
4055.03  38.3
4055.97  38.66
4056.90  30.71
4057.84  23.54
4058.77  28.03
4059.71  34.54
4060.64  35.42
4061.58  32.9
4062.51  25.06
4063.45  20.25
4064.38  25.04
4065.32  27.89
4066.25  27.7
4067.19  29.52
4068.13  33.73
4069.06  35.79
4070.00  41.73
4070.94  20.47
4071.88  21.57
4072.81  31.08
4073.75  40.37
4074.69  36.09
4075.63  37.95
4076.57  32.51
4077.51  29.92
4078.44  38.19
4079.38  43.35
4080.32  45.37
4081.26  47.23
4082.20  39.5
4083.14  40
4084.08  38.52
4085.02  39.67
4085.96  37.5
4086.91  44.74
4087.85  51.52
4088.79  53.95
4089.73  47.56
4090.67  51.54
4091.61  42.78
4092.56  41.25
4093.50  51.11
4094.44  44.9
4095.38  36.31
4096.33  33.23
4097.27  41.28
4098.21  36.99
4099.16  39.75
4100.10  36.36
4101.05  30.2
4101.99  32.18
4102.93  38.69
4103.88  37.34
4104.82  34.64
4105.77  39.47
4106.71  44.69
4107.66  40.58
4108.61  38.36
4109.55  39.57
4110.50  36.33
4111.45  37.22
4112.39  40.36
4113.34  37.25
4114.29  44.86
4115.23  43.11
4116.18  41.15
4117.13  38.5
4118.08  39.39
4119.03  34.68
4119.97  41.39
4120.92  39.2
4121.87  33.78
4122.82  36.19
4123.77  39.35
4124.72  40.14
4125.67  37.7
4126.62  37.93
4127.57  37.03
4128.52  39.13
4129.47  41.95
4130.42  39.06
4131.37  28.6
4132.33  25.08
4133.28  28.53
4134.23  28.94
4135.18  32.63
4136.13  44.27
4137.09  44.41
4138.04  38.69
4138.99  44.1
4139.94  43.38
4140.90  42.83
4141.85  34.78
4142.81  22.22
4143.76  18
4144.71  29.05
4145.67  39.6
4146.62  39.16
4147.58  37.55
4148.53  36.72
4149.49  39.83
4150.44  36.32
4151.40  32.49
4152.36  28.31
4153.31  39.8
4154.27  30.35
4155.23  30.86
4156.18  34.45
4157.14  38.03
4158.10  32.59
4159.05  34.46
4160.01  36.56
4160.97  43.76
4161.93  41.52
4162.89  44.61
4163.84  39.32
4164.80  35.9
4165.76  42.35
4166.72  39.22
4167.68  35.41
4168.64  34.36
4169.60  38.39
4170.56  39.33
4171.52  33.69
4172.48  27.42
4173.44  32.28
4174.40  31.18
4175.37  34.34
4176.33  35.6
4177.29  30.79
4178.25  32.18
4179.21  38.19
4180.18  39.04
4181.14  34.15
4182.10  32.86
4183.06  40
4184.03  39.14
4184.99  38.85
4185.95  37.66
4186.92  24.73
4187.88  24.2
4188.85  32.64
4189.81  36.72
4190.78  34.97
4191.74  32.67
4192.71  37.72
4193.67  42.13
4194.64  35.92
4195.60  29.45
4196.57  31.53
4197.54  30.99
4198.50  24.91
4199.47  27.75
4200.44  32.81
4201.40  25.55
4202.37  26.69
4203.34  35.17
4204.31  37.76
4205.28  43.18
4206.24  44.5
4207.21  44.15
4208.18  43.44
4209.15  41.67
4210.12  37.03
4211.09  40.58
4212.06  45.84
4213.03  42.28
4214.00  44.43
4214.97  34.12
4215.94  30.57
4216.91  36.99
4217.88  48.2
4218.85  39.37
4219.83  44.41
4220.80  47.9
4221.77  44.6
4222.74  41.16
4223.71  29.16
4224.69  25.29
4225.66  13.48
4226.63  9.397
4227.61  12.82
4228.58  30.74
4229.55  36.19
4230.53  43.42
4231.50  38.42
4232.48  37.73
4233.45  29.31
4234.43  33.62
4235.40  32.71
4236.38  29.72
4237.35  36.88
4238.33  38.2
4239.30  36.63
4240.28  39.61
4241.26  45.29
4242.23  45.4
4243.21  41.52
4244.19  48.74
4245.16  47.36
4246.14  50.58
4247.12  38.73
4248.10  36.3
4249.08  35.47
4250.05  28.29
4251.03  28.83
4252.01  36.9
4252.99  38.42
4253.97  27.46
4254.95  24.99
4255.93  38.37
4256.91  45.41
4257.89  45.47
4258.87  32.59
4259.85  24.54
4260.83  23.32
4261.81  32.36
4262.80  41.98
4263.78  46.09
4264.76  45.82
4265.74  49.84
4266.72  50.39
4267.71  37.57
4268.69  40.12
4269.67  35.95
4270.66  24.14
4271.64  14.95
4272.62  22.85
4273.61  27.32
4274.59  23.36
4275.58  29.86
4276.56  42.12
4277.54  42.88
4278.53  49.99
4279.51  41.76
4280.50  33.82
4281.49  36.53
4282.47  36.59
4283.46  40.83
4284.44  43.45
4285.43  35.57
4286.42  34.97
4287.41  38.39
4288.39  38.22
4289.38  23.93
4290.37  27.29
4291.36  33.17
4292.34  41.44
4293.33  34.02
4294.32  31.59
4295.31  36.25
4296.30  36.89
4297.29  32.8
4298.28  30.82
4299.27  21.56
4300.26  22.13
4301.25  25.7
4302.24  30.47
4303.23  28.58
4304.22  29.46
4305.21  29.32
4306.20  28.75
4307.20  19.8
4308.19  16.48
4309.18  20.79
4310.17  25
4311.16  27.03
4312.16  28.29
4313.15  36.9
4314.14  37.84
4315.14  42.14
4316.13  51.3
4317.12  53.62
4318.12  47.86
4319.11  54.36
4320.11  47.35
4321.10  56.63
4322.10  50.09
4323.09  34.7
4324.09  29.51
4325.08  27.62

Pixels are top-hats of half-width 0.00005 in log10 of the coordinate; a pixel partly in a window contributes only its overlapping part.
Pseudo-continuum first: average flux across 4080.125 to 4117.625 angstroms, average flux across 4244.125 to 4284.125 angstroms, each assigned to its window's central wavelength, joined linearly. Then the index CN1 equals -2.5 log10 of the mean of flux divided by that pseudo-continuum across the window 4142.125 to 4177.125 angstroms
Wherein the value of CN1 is 0.12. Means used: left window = 40.8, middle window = 35.1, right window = 36.5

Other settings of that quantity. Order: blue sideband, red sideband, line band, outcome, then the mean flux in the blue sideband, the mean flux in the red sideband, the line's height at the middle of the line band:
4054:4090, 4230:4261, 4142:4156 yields 0.10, 35.4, 37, 36.1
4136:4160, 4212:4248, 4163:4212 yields 0.03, 35.6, 36.9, 36.2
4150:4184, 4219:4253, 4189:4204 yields 0.11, 35.8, 35.8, 35.8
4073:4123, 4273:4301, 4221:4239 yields 0.14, 39.9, 34.4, 36.1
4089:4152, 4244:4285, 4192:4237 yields 0.06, 37.9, 36.6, 37.1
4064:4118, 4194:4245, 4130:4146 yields 0.10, 38.4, 36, 37.5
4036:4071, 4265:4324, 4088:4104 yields -0.23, 33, 35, 33.4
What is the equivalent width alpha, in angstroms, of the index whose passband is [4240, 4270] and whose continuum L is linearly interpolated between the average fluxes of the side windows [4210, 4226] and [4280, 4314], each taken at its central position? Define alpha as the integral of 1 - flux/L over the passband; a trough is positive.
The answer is -3.4 angstroms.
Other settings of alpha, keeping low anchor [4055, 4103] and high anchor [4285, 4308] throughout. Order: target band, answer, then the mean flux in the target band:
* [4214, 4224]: -2.2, 40.1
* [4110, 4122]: -1.2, 39.2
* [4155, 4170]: -1.5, 37.7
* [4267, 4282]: -1.2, 33.8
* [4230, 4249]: -4.2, 39.4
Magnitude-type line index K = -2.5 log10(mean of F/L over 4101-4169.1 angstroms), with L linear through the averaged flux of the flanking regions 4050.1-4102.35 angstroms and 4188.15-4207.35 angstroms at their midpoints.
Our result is -0.045 mag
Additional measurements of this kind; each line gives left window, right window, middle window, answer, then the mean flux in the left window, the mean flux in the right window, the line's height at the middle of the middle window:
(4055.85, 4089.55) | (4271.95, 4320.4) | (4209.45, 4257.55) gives -0.07 mag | 35.1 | 34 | 34.3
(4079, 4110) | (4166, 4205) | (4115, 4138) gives 0.04 mag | 41.2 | 33.8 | 38.6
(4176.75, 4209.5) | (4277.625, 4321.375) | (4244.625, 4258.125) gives -0.07 mag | 34.8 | 35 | 34.9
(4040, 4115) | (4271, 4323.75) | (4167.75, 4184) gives 0.03 mag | 36.6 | 34.5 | 35.6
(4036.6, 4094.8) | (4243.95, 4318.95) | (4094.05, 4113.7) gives -0.06 mag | 36.2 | 34.8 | 35.9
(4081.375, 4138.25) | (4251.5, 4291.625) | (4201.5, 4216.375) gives -0.06 mag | 39.2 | 35.6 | 37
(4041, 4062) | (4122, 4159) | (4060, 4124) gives -0.10 mag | 33.4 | 35.5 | 34.4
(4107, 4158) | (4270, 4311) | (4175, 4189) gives 0.02 mag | 36.6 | 31.3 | 35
